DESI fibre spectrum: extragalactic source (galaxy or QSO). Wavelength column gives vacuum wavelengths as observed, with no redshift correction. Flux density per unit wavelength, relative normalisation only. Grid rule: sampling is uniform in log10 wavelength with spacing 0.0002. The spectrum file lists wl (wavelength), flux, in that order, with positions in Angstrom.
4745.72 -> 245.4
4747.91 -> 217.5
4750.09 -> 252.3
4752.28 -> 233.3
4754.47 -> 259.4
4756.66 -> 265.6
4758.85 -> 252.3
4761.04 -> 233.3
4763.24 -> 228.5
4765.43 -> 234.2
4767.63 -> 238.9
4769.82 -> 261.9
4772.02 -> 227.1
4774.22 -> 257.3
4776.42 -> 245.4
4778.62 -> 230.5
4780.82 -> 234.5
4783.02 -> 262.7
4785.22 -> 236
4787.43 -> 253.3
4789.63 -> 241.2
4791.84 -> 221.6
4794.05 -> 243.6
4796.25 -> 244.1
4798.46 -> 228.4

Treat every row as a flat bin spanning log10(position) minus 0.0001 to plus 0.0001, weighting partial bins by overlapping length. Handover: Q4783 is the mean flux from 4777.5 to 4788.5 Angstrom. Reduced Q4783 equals 243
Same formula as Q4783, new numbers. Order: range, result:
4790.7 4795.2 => 233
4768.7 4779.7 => 244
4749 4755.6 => 248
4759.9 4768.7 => 234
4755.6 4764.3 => 245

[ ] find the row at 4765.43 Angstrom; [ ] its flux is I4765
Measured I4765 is 234.2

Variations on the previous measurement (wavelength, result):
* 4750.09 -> 252.3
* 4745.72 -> 245.4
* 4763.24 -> 228.5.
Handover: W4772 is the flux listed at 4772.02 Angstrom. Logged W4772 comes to 227.1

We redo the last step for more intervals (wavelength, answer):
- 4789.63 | 241.2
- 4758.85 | 252.3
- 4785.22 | 236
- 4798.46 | 228.4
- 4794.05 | 243.6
